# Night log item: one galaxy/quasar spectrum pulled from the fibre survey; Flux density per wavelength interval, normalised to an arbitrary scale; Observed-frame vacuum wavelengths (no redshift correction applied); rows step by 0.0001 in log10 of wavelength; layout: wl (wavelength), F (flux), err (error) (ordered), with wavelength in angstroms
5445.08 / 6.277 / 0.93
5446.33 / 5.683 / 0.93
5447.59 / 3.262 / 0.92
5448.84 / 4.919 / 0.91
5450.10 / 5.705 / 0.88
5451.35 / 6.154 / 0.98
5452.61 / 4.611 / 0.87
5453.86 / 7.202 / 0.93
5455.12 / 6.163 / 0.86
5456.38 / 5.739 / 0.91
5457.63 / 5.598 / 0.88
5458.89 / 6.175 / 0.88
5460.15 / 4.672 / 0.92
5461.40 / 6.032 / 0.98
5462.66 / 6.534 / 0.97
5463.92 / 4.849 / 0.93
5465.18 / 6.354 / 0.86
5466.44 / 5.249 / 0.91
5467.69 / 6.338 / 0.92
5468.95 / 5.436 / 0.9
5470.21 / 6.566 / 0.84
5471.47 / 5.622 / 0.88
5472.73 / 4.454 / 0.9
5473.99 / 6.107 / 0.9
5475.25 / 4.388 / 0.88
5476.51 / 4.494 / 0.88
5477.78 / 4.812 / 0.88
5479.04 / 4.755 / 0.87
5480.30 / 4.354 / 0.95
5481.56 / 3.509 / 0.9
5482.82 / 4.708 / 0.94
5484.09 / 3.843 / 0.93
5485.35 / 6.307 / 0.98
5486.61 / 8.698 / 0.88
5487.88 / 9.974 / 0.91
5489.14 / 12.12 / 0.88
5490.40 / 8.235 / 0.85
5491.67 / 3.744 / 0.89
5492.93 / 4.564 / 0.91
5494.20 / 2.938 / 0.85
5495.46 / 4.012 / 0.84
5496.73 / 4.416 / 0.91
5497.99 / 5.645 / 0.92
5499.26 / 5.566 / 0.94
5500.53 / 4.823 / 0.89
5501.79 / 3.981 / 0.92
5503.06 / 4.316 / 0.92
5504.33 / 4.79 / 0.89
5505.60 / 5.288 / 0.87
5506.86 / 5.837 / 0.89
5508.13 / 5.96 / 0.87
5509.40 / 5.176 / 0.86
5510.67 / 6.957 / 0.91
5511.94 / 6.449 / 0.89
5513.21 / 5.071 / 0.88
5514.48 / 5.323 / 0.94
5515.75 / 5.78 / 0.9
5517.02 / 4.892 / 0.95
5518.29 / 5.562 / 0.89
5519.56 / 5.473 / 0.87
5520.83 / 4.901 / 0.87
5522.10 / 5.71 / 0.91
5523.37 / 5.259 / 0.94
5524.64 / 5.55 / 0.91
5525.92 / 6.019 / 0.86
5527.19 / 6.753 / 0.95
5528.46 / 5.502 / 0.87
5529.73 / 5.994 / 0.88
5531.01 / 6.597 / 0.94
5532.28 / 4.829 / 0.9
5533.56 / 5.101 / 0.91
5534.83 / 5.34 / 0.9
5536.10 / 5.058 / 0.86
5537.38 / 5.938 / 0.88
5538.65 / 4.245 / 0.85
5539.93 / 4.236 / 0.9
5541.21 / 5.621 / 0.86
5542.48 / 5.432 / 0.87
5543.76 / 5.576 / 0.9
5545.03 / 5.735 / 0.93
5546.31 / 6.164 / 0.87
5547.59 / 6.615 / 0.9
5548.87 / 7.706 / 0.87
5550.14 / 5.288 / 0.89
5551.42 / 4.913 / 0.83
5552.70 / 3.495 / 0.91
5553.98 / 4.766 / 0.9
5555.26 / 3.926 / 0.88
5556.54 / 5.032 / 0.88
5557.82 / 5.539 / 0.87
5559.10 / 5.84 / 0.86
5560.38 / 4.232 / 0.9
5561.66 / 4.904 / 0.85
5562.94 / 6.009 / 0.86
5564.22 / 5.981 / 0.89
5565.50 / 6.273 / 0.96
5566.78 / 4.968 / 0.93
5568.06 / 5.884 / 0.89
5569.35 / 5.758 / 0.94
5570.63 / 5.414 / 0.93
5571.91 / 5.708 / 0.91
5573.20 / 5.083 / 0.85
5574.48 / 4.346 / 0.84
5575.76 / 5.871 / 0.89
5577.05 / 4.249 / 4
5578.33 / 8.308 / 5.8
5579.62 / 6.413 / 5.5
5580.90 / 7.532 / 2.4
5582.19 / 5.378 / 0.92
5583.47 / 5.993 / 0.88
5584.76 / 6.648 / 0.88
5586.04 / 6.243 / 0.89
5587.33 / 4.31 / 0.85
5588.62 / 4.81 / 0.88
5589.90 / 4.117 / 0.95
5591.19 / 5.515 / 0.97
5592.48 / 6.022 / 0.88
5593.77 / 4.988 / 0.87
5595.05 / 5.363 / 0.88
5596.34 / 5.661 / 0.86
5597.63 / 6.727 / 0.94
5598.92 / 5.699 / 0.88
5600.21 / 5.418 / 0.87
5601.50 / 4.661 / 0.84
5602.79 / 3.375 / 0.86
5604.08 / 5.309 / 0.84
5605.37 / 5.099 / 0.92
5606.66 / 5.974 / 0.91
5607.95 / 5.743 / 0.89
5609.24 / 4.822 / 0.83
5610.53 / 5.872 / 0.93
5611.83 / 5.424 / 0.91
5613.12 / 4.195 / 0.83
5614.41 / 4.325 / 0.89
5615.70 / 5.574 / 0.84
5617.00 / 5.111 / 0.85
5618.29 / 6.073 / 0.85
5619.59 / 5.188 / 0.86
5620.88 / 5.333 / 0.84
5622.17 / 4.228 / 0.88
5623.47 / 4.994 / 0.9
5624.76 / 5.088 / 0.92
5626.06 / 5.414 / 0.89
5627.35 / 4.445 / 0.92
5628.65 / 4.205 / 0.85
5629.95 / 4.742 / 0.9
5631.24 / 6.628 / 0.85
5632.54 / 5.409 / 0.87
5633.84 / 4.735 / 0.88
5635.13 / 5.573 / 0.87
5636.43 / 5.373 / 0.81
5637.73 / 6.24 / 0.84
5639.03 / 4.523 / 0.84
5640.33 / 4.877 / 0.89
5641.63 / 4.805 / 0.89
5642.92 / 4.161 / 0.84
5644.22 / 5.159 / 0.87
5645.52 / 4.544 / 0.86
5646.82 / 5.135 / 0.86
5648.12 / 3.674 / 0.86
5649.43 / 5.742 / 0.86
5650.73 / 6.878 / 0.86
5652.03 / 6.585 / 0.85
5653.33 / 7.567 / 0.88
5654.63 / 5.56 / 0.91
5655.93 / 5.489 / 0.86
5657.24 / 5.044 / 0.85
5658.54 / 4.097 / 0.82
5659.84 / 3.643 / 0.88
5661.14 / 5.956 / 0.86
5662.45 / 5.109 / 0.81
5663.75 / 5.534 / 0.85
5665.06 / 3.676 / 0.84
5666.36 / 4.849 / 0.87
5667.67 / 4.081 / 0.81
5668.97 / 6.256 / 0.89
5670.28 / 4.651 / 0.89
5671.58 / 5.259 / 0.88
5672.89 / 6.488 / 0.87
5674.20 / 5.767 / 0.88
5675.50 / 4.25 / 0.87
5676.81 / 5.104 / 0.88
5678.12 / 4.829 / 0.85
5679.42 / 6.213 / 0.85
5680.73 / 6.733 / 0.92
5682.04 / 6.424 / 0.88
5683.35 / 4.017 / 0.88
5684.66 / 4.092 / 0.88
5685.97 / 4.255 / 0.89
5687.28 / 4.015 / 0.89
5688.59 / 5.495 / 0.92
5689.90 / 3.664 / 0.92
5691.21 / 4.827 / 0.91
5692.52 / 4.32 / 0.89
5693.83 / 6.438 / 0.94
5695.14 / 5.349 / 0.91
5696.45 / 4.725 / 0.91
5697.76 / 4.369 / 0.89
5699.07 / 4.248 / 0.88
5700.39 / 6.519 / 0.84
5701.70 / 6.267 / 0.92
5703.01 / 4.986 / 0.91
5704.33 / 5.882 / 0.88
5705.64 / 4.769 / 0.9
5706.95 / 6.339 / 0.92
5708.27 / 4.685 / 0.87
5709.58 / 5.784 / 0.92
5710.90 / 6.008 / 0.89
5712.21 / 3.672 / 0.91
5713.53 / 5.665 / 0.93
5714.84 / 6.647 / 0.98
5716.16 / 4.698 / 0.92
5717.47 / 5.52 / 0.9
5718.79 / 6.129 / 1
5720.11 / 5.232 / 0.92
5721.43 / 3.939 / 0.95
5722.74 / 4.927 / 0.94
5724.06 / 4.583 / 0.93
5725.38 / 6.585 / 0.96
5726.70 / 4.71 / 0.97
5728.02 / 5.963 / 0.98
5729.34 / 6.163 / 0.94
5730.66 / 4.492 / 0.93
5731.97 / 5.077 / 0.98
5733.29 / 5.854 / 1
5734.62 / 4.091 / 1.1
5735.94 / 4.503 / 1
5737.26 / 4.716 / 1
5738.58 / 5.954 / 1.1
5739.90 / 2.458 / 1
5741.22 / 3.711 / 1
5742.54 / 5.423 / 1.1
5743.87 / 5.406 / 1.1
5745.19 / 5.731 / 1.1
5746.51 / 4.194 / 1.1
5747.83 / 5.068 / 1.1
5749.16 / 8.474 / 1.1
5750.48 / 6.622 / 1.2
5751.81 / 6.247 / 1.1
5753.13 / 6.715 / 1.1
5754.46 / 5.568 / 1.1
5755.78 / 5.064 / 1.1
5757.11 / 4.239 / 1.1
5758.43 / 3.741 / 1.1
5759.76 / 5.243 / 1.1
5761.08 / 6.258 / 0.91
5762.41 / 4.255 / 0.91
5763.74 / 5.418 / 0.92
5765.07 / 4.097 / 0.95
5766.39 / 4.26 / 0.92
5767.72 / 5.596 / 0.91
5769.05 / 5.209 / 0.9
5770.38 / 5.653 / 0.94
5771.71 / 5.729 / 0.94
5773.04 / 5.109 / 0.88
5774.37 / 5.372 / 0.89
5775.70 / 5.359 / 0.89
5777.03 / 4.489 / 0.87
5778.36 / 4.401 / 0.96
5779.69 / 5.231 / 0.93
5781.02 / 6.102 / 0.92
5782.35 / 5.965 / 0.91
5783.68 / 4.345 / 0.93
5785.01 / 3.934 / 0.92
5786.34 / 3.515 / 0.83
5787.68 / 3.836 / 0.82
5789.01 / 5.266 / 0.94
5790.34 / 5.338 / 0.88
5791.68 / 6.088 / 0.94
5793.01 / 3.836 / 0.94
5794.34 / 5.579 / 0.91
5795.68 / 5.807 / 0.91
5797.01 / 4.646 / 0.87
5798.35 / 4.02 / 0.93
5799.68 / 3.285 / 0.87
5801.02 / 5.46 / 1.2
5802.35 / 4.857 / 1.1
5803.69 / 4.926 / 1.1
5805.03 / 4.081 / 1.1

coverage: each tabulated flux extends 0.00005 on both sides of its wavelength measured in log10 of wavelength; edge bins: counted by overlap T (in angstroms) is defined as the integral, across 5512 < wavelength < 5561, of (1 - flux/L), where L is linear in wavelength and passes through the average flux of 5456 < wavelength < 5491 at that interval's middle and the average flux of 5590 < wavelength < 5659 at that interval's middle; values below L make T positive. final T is 2.1 angstroms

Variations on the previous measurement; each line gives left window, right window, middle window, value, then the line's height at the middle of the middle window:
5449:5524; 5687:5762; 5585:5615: 0.99 angstroms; 5.4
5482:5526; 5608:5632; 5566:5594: -1.78 angstroms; 5.29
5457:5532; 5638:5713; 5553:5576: 0.59 angstroms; 5.41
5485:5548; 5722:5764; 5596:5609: 0.38 angstroms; 5.51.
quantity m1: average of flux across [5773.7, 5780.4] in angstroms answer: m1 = 4.98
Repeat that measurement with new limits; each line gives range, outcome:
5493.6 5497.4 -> 3.82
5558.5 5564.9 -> 5.4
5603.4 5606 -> 5.18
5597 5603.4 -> 5.18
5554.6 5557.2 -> 4.49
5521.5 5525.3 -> 5.5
